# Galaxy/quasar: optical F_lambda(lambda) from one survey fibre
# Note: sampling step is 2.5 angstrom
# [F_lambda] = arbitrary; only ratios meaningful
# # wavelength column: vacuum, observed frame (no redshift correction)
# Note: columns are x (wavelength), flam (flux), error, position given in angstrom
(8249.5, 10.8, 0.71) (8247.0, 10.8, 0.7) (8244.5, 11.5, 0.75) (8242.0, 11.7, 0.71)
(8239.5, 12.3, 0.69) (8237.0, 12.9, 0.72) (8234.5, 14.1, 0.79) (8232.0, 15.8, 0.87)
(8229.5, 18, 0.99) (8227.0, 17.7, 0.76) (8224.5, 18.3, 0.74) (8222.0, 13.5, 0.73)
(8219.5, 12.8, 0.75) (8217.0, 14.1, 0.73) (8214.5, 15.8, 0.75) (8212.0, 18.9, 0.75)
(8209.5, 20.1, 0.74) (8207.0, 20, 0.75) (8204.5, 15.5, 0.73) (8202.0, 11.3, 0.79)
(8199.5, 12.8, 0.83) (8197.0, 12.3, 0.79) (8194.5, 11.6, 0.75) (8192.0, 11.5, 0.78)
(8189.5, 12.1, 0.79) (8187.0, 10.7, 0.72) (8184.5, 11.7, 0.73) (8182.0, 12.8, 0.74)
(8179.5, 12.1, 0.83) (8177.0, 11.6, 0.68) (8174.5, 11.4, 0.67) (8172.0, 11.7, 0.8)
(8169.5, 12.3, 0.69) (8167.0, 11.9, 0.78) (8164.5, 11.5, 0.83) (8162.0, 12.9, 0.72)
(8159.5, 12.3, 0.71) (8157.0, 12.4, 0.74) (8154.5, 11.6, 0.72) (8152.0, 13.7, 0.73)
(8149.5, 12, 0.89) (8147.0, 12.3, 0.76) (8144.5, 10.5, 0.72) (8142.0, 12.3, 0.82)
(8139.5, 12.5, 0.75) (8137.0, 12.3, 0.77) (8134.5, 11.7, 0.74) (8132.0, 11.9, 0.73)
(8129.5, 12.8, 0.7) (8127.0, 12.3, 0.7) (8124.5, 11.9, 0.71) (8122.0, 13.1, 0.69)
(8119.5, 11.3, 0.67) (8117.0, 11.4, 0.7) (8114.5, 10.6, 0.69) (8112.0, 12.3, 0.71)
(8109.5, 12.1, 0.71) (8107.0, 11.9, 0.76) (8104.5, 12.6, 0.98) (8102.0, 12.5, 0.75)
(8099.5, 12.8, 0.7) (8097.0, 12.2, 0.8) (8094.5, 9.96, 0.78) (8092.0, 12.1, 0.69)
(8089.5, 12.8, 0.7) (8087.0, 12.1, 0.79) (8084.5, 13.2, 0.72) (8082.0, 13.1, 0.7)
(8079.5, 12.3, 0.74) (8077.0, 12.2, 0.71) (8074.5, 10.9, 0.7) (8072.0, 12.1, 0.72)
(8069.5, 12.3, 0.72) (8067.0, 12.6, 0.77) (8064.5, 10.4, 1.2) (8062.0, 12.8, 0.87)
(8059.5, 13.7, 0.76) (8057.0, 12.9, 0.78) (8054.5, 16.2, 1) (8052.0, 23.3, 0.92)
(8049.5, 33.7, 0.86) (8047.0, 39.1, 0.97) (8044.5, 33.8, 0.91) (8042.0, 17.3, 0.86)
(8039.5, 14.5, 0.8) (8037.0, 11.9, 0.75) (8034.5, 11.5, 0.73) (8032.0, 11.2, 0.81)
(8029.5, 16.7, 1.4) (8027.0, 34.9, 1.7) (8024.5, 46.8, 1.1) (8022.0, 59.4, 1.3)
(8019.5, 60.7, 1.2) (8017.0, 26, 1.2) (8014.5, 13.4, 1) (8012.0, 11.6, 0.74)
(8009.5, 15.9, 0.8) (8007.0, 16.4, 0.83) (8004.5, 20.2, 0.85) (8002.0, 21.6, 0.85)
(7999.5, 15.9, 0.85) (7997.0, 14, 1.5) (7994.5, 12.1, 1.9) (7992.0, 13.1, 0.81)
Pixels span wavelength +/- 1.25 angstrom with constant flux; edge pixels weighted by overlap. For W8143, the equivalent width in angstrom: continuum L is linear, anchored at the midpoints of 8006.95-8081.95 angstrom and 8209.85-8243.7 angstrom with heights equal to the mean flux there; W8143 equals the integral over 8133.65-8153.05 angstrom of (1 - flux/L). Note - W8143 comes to 6.2 angstrom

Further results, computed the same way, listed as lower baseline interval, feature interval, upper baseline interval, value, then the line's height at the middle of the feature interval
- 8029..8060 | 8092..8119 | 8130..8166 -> 6.1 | 15.3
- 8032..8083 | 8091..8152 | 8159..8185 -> 8.8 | 14.1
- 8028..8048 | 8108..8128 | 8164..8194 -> 4.3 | 15.1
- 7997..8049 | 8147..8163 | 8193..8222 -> 4.8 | 17.7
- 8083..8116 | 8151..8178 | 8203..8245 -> 3.4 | 13.9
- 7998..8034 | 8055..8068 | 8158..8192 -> 5.5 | 22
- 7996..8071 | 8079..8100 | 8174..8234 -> 7.8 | 19.5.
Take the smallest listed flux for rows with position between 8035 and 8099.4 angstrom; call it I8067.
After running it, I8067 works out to 9.96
